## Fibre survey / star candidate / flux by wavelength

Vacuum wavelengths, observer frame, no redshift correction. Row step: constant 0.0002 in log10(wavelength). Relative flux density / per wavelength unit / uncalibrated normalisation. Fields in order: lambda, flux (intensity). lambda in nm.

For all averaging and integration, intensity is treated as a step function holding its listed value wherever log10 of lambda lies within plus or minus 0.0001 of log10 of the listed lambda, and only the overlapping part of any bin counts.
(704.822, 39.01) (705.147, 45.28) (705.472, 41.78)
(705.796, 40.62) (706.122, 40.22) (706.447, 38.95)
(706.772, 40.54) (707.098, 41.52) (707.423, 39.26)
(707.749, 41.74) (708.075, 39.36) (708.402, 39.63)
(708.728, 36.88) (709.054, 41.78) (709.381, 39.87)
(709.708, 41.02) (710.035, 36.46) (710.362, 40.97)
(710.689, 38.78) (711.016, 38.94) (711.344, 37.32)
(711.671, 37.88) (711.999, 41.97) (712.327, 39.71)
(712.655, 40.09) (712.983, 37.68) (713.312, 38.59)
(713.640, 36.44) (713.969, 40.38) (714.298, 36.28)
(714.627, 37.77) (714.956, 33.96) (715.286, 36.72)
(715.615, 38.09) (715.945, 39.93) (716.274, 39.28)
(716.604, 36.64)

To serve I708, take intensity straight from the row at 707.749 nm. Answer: 41.74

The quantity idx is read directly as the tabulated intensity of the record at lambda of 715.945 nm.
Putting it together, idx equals 39.93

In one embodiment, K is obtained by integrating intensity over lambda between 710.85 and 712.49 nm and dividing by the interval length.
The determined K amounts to 39.2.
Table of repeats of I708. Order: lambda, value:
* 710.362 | 40.97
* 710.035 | 36.46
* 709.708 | 41.02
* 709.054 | 41.78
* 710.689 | 38.78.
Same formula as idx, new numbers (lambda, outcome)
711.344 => 37.32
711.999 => 41.97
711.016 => 38.94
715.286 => 36.72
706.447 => 38.95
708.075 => 39.36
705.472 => 41.78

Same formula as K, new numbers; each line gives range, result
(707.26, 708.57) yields 40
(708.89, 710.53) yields 40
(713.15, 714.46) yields 37.9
